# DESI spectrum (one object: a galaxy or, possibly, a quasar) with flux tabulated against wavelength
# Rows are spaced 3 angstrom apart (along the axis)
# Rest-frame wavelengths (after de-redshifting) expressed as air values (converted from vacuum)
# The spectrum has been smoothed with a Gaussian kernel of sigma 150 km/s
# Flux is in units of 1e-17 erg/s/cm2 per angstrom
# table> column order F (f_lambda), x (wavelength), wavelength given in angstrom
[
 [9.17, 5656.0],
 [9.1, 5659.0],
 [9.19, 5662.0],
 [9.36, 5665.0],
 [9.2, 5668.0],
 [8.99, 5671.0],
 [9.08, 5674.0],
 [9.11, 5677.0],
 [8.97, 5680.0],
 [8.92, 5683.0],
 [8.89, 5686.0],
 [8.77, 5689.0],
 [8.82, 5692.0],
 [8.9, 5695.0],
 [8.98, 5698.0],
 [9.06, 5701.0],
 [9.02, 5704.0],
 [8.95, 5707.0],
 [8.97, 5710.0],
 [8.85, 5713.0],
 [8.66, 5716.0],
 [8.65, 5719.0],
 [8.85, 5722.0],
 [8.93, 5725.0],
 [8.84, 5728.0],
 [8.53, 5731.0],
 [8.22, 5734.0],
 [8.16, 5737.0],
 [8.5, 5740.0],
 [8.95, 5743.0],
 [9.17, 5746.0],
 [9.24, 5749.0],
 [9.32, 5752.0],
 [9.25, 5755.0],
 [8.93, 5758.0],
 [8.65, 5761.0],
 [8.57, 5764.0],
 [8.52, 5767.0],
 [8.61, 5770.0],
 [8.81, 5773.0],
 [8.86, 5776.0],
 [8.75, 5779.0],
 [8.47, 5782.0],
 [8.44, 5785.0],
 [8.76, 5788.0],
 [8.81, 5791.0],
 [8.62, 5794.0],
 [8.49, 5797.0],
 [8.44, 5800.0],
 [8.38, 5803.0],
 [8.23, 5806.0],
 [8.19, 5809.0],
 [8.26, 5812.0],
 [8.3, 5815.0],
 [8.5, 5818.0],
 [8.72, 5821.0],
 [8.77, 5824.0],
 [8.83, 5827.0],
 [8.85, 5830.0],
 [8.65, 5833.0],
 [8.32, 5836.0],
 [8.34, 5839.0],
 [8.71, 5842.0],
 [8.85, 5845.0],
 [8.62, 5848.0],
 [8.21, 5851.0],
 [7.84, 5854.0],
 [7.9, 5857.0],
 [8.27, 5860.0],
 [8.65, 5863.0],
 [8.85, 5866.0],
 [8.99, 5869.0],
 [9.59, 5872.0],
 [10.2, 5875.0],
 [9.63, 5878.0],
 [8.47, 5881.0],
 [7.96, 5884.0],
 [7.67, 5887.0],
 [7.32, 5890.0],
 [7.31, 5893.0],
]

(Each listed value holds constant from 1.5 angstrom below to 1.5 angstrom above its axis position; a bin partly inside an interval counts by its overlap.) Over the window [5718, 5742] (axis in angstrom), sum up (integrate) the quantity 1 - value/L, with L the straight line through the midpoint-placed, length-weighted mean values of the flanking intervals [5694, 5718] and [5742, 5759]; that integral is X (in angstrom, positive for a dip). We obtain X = 1.2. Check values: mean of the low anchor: 8.92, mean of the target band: 8.59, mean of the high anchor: 9.16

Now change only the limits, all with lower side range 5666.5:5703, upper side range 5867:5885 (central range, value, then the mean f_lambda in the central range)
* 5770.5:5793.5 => 0.96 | 8.69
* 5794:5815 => 1.72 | 8.35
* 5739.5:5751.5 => 0.00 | 9.03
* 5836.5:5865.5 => 2.38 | 8.39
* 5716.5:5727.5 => 0.26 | 8.8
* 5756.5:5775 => 0.75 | 8.69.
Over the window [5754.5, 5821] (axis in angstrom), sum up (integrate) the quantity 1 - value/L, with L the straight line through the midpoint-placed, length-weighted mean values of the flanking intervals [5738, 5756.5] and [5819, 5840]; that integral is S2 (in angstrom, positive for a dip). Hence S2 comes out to 2.0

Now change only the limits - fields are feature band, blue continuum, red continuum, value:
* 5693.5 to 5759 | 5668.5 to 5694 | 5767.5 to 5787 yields -0.36 angstrom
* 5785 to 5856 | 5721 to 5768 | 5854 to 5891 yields 1.49 angstrom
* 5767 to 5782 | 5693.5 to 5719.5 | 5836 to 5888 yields 0.14 angstrom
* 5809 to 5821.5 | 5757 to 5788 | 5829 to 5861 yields 0.18 angstrom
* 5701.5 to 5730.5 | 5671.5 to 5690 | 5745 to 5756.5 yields 0.81 angstrom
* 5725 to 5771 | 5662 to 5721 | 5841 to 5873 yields 0.29 angstrom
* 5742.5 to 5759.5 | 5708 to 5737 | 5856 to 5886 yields -0.84 angstrom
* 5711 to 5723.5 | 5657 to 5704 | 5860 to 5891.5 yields 0.28 angstrom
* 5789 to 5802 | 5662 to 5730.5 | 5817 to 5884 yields 0.29 angstrom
